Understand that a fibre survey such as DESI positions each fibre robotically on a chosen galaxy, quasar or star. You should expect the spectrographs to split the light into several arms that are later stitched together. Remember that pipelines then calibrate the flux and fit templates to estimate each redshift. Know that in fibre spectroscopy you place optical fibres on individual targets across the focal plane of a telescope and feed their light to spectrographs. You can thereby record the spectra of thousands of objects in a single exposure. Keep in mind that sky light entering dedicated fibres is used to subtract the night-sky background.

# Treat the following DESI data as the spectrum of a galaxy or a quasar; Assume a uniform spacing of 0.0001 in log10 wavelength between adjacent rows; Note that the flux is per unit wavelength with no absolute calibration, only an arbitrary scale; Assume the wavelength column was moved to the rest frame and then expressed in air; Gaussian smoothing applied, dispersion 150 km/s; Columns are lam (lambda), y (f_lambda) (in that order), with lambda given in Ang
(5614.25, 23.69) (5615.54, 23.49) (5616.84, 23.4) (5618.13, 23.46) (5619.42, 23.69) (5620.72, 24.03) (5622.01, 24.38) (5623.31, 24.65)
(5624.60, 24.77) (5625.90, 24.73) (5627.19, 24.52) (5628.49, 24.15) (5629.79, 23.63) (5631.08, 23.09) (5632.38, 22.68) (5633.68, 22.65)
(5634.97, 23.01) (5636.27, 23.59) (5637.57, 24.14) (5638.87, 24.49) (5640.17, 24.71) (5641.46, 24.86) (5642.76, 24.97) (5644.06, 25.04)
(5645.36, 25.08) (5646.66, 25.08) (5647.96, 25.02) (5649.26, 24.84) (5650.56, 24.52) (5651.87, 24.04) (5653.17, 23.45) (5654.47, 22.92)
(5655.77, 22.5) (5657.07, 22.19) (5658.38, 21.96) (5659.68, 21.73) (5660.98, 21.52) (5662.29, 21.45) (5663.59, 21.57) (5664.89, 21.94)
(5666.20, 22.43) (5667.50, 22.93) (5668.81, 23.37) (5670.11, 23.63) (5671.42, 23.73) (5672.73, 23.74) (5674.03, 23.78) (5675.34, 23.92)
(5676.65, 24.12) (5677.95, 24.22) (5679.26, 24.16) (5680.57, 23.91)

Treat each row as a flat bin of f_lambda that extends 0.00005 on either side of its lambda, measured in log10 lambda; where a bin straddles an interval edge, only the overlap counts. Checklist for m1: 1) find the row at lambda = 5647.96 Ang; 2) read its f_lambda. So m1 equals 25.02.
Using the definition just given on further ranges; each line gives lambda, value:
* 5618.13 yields 23.46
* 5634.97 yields 23.01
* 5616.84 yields 23.4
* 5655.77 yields 22.5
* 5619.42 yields 23.69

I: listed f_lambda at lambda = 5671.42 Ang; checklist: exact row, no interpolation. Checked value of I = 23.73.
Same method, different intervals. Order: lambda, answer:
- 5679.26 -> 24.16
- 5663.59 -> 21.57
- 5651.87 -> 24.04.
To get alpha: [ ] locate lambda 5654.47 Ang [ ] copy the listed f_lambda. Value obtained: 22.92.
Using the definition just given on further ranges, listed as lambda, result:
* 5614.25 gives 23.69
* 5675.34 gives 23.92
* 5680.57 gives 23.91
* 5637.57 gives 24.14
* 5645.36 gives 25.08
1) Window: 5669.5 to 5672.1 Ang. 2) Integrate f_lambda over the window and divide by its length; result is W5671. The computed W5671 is 23.6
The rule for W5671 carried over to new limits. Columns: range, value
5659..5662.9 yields 21.6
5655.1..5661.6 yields 22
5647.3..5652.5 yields 24.6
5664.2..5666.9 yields 22.2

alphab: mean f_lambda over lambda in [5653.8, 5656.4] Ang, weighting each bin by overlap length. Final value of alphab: 22.8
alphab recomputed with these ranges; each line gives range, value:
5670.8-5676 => 23.8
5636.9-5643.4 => 24.6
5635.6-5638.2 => 23.8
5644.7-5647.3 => 25.1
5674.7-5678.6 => 24.1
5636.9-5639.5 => 24.3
